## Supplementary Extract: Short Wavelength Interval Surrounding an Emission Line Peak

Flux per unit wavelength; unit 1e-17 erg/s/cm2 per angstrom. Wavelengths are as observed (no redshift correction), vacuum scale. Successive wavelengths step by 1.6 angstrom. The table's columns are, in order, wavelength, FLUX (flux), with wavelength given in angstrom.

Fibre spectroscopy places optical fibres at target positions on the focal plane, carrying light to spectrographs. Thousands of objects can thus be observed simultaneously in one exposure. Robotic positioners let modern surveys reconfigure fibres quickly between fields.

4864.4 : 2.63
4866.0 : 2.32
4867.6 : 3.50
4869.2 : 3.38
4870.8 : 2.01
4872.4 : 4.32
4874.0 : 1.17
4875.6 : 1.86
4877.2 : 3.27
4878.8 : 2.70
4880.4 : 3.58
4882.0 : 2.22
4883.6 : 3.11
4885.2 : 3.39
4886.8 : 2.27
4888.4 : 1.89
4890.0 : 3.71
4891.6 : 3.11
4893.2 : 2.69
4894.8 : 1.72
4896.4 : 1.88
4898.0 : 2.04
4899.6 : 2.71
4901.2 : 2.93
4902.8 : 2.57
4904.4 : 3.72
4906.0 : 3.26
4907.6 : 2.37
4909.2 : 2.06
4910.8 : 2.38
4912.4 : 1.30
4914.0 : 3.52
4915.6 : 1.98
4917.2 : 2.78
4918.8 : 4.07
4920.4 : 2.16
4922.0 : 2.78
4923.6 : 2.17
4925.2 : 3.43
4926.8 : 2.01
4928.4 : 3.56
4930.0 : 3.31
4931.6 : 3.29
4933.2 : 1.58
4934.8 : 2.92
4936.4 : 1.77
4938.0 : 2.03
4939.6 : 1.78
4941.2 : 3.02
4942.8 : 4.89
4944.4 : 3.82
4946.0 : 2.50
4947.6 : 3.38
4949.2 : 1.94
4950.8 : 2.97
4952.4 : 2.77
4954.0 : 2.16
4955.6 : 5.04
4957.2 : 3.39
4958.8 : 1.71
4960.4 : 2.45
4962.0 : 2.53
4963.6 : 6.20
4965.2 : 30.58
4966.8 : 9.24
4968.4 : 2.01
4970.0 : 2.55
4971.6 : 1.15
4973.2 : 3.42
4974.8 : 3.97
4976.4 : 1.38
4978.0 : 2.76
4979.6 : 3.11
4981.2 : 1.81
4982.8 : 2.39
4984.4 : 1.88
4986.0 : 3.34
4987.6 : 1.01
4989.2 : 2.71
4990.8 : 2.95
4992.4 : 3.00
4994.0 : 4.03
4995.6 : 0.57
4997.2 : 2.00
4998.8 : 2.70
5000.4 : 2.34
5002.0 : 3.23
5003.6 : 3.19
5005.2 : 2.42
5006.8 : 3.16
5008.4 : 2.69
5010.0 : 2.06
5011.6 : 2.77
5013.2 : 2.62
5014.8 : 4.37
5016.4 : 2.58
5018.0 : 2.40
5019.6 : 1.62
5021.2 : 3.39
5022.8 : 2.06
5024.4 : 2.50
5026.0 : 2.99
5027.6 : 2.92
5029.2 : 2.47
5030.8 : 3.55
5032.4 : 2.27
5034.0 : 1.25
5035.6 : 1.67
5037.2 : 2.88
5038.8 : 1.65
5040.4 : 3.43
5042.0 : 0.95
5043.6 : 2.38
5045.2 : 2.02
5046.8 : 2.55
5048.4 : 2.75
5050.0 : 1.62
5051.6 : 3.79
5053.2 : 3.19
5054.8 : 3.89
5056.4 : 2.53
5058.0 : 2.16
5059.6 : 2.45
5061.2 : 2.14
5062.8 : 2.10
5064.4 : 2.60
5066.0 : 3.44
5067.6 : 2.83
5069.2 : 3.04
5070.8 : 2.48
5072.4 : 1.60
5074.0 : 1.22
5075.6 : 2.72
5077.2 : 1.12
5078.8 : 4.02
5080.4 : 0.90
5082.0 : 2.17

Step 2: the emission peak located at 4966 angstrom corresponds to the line H-beta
